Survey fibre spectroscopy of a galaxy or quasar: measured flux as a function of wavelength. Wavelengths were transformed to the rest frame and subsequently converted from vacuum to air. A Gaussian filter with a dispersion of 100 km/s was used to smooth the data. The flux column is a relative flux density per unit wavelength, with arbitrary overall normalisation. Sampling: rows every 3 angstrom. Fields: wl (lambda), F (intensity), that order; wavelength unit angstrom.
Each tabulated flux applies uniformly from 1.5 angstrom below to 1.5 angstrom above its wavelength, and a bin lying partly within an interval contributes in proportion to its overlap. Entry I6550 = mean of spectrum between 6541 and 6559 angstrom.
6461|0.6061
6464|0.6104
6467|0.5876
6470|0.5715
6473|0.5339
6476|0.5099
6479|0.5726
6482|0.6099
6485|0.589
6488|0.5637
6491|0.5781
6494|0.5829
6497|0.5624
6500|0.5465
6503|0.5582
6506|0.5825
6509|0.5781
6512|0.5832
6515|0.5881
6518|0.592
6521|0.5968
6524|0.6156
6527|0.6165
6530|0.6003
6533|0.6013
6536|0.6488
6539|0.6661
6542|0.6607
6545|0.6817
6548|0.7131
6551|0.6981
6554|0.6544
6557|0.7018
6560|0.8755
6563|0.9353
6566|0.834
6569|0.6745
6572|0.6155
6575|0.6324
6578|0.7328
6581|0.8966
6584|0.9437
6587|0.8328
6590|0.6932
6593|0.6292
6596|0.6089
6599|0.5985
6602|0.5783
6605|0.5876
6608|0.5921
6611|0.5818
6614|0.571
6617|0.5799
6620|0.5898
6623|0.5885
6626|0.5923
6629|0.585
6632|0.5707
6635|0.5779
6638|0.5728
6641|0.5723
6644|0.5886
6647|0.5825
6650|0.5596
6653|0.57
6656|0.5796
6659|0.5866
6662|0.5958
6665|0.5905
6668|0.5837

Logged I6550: 0.691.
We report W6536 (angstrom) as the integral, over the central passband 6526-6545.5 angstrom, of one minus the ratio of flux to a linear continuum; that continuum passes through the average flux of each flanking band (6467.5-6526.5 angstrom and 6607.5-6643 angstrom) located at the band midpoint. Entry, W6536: -2.05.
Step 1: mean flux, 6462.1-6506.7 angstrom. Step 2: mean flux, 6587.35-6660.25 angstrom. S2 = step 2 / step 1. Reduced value 1.04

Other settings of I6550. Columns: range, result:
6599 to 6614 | 0.585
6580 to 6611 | 0.687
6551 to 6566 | 0.787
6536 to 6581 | 0.723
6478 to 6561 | 0.621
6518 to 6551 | 0.641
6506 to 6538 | 0.602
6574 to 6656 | 0.629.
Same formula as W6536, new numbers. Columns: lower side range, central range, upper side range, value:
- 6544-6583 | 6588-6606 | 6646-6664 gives 1.64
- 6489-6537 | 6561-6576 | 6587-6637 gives -3.78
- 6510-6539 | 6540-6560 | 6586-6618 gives -2.85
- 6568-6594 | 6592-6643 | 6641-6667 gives 5.73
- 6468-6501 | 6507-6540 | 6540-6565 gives 2.95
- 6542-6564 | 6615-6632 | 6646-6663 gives 1.16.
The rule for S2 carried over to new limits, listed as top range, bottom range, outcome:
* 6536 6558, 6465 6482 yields 1.21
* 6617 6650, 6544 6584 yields 0.77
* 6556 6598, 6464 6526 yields 1.31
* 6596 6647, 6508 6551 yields 0.93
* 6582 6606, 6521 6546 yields 1.09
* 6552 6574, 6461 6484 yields 1.31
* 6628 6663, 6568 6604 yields 0.82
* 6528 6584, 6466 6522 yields 1.25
